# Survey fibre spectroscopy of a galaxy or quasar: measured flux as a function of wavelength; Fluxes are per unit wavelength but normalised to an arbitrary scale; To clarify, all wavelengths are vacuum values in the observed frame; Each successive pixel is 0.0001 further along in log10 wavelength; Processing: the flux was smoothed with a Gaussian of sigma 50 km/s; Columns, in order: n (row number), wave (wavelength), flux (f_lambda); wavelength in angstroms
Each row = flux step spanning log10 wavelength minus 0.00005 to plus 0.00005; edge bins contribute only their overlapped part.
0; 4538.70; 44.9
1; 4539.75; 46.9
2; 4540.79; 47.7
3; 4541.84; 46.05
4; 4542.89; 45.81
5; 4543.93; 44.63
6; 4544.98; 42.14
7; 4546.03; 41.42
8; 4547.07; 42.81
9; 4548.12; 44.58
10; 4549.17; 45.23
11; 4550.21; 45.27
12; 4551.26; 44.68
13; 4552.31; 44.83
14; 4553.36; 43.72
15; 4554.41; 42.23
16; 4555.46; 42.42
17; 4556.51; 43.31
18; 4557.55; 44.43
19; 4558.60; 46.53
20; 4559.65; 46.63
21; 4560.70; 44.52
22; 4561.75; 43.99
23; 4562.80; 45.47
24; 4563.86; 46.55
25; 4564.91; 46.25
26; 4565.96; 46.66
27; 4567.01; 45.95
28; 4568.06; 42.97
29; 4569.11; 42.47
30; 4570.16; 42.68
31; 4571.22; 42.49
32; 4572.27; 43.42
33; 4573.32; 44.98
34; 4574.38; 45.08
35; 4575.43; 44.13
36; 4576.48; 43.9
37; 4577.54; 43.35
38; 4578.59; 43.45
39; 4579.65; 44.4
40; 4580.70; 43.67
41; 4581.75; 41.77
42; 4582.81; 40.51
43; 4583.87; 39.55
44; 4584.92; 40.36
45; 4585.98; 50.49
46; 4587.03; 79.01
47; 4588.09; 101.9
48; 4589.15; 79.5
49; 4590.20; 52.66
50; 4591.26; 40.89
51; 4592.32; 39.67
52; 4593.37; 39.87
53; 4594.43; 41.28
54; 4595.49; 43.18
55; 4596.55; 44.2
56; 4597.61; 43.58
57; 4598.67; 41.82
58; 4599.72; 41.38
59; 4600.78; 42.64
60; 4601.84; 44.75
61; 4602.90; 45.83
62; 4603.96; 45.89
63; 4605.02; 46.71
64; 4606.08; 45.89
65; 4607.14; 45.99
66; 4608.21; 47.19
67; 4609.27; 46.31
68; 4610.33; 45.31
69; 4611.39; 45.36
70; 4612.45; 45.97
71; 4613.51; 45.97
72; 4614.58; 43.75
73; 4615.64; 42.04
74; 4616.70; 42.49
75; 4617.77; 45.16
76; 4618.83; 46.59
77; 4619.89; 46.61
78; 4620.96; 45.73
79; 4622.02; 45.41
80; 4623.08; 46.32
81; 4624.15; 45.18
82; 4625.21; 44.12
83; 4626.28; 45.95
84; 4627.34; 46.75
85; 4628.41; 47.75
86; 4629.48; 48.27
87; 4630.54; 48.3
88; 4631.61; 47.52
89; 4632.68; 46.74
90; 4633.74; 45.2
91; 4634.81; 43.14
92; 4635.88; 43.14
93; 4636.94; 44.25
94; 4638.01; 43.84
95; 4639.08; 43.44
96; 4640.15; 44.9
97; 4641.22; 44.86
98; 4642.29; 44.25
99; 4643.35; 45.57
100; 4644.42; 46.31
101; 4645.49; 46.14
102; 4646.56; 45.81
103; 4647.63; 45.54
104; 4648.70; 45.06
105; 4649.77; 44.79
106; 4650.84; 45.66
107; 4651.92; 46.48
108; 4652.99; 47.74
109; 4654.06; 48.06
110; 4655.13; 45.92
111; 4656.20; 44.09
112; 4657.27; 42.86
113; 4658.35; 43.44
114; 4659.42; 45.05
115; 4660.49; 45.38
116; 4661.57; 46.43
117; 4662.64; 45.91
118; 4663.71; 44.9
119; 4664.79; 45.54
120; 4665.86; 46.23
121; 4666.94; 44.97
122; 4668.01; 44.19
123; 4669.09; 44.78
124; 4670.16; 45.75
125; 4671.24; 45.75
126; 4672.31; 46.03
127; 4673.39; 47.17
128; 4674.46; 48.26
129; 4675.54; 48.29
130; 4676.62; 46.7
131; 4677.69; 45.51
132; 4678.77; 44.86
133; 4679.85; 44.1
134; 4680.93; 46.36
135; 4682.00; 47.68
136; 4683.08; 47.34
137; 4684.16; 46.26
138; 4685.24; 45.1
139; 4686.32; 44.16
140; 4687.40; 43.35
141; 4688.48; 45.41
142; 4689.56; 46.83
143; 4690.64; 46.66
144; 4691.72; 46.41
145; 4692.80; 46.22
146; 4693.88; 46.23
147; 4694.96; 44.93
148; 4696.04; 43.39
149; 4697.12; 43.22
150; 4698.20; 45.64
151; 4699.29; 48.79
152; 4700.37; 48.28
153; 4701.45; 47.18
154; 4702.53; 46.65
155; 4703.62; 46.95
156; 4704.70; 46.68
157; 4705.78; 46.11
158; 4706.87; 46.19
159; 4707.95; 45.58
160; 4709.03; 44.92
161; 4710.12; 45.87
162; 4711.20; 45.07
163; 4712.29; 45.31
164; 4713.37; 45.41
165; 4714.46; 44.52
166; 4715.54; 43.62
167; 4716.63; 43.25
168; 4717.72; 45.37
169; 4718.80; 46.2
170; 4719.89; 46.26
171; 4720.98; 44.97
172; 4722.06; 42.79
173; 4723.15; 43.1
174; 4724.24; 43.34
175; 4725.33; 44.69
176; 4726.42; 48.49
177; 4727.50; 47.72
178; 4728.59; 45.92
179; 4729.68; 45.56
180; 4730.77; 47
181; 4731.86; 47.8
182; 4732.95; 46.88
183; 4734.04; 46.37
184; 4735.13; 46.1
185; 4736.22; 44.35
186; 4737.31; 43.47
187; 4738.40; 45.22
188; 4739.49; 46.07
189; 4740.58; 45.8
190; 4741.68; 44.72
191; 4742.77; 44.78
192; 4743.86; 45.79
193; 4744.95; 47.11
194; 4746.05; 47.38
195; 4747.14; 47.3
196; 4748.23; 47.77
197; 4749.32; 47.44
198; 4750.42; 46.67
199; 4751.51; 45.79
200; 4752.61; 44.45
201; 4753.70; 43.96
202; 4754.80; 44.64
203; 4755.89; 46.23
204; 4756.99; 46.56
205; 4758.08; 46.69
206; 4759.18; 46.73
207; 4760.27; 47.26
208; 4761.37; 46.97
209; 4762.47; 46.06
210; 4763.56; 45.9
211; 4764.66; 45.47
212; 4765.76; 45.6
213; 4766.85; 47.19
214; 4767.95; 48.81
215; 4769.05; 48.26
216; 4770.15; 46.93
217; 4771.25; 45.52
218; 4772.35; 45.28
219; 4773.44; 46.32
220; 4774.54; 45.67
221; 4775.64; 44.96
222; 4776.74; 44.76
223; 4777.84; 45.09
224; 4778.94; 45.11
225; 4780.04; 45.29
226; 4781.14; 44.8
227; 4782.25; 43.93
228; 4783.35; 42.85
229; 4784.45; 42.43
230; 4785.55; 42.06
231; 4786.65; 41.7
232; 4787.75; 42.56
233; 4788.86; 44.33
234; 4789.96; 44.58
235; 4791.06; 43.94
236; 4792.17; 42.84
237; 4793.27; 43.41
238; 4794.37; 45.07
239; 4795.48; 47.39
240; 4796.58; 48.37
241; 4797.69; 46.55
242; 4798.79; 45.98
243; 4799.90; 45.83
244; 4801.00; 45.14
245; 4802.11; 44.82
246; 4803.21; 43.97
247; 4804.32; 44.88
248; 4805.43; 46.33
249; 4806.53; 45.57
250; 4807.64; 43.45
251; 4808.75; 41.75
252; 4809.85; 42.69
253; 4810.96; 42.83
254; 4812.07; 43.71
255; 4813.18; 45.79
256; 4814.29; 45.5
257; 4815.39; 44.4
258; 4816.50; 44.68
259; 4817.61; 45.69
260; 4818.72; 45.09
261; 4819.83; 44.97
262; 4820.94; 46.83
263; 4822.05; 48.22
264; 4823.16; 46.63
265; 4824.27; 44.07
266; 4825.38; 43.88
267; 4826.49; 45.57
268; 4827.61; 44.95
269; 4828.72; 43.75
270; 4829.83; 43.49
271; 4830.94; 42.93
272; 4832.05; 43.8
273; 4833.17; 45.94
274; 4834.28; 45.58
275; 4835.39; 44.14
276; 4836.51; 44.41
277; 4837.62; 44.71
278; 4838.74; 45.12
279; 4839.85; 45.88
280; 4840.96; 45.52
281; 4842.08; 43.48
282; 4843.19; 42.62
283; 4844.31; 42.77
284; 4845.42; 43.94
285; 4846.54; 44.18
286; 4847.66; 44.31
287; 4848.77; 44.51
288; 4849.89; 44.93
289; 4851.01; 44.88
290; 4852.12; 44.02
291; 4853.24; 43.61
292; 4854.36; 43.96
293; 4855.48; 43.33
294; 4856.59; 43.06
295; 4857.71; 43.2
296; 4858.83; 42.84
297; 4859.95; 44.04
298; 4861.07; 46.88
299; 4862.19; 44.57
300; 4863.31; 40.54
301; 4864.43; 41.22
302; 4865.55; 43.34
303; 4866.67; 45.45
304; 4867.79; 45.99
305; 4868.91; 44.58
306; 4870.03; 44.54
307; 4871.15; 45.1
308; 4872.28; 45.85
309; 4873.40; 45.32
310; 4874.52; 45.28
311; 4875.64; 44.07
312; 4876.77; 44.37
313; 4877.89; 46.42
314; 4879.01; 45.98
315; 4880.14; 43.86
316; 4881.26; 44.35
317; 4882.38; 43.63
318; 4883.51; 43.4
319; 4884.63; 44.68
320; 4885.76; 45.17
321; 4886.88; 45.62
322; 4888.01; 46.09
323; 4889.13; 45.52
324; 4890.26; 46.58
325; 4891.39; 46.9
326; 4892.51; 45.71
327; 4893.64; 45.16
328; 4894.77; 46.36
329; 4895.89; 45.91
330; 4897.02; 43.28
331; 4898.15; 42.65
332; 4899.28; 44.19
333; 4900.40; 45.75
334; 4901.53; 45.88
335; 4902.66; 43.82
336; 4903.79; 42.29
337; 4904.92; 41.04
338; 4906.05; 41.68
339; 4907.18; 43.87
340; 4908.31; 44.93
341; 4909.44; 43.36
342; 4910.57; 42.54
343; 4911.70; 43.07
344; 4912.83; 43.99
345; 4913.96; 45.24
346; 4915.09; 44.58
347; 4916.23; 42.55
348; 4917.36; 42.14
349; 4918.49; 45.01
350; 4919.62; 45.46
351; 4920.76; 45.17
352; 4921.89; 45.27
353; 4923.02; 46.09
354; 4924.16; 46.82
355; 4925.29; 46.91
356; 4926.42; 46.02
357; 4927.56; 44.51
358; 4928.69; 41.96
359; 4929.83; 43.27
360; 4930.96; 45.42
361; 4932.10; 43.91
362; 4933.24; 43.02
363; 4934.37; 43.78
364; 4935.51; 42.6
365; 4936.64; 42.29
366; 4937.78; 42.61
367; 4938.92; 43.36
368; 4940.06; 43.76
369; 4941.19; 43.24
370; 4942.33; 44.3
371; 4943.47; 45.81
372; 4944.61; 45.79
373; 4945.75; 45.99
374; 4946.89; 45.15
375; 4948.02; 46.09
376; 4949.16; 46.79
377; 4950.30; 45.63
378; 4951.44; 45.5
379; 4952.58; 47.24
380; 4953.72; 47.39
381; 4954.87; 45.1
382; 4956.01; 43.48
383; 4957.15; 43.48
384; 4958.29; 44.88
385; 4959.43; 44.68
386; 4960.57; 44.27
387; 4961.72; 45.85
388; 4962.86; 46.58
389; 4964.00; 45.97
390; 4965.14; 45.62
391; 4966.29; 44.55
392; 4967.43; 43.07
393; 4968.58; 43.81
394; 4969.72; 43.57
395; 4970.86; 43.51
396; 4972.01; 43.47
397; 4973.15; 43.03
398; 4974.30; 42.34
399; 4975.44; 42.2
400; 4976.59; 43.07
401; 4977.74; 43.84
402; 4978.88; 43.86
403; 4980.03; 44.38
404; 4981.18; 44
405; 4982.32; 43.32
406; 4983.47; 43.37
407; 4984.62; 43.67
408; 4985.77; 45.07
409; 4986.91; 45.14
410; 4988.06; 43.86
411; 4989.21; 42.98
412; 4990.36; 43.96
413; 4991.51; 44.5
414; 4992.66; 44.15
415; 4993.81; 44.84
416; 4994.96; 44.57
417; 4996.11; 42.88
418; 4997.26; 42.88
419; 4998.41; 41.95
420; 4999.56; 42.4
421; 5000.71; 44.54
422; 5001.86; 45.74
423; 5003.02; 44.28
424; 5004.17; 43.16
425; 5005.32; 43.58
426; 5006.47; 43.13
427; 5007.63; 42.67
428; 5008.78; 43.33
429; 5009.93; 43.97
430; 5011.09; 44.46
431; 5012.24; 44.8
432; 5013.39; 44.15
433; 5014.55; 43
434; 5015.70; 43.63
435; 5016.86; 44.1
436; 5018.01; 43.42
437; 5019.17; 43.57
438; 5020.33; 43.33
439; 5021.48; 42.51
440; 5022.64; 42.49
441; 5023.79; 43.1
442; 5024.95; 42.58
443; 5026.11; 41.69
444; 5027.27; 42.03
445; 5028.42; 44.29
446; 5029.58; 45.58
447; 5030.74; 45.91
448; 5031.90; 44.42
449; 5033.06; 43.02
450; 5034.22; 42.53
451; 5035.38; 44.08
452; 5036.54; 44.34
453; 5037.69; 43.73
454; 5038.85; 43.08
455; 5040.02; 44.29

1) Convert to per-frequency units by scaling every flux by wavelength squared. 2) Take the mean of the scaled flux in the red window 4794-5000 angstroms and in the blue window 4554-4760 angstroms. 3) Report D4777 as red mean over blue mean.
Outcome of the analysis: 1.07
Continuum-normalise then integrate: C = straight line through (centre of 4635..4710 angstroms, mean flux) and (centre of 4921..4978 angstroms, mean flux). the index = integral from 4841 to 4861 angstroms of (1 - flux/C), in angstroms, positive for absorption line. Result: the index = 0.48 angstroms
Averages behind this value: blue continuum 45.7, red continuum 44.5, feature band 43.9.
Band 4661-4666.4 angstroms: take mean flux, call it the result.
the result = 45.8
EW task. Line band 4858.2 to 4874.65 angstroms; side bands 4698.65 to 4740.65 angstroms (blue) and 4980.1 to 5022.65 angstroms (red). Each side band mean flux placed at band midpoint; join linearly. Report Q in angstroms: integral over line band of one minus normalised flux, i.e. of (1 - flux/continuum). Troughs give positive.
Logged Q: 0.1 angstroms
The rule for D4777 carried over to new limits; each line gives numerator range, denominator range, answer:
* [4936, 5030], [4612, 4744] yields 1.10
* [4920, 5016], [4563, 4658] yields 1.11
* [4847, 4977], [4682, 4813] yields 1.05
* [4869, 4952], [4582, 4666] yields 1.08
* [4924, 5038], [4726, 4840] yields 1.05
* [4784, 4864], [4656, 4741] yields 1.03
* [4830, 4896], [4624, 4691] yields 1.06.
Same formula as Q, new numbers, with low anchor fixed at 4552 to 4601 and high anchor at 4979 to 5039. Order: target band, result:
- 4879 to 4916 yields 0.01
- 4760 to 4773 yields -0.37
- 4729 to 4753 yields -0.34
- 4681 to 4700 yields 0.00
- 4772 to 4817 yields 0.55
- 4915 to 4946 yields -0.08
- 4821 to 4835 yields -0.02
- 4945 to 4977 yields -0.52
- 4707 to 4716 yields 0.11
